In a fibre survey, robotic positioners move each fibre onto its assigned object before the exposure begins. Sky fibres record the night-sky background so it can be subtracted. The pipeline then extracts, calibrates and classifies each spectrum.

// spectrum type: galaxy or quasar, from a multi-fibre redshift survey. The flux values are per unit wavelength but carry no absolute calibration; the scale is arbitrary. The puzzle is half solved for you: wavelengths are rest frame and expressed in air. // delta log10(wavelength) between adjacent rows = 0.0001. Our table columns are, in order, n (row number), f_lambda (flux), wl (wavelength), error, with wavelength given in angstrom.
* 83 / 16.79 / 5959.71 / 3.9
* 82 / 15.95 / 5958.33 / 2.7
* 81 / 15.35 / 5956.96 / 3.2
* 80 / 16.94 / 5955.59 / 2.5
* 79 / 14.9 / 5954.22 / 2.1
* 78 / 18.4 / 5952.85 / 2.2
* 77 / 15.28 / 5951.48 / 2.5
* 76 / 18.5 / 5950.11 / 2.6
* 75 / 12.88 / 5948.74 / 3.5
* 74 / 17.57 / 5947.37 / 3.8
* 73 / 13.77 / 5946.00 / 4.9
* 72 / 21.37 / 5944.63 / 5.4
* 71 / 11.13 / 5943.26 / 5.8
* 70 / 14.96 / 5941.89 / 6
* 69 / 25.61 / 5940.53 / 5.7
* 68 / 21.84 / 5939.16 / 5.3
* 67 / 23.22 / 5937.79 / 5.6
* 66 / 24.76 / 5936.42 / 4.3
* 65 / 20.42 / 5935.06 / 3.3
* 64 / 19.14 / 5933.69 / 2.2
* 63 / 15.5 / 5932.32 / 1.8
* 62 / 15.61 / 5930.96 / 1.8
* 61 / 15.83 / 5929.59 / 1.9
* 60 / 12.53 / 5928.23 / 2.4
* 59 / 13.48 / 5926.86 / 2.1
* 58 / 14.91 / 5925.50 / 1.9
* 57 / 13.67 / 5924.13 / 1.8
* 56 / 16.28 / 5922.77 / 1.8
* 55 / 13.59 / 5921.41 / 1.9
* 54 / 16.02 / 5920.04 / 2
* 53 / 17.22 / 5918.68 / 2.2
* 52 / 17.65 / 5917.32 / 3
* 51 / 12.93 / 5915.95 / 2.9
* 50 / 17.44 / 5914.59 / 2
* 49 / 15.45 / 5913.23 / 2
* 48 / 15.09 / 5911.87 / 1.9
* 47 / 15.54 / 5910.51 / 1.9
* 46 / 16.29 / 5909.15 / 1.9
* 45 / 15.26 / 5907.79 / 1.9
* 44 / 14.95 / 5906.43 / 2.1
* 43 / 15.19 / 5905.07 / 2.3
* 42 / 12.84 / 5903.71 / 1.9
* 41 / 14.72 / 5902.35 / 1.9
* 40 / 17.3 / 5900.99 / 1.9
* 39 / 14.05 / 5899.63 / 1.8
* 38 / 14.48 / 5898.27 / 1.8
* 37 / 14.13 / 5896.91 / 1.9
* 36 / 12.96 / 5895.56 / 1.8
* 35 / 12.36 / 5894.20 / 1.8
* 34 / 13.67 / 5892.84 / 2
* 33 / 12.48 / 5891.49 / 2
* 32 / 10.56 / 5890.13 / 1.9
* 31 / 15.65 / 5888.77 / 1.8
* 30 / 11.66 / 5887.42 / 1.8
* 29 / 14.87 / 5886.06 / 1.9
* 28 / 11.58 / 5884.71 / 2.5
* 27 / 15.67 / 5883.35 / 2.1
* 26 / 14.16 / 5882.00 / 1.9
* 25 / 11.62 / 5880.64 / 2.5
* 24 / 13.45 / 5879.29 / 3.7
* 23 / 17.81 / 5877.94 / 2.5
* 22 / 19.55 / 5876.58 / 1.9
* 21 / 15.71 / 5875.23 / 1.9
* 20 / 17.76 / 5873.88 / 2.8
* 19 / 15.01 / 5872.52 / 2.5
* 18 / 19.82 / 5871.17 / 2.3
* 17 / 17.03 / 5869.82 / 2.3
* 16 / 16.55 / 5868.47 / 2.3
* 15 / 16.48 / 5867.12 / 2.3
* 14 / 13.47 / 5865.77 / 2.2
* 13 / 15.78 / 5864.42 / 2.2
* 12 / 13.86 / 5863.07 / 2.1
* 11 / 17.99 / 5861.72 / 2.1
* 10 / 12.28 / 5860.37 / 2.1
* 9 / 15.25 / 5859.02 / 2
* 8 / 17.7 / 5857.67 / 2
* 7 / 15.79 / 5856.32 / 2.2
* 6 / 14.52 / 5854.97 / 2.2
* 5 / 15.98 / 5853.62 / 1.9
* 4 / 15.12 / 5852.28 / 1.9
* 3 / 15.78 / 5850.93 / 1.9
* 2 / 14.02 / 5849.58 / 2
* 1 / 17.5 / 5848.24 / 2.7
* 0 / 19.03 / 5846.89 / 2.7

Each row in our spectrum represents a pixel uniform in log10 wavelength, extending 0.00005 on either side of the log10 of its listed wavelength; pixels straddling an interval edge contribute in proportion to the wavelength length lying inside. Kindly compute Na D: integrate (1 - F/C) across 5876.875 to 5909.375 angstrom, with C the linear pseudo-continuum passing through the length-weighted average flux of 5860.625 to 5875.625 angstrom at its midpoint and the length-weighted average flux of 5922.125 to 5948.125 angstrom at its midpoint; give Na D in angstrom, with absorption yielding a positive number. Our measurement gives 5.01 angstrom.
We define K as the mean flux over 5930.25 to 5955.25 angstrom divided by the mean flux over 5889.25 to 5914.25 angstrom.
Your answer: 1.3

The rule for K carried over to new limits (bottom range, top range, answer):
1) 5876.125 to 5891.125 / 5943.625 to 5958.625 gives 1.16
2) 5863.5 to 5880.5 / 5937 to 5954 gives 1.09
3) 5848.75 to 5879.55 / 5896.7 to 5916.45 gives 0.94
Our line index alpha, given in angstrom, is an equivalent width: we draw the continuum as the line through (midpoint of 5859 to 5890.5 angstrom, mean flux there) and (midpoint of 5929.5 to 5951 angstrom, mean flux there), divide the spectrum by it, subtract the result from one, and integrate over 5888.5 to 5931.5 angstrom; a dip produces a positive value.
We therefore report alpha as 5.6 angstrom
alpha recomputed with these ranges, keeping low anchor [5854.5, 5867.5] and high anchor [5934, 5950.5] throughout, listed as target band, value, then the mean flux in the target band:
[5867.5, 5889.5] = 0.73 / 15.5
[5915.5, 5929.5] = 2.39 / 14.9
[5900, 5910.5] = 1.23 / 15.2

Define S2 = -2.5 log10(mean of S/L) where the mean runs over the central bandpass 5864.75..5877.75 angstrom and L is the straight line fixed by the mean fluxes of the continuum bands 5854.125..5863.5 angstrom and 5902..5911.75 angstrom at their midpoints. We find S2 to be -0.11 mag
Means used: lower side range 15.4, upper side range 15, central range 16.8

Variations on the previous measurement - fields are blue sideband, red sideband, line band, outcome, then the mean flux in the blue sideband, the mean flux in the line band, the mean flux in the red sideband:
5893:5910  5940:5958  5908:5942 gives -0.10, 14.5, 17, 16.6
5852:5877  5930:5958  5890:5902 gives 0.22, 16.1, 13.7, 17.8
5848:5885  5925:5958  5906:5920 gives 0.06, 15.6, 15.8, 17.2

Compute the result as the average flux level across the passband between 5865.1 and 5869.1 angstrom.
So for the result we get 15.5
